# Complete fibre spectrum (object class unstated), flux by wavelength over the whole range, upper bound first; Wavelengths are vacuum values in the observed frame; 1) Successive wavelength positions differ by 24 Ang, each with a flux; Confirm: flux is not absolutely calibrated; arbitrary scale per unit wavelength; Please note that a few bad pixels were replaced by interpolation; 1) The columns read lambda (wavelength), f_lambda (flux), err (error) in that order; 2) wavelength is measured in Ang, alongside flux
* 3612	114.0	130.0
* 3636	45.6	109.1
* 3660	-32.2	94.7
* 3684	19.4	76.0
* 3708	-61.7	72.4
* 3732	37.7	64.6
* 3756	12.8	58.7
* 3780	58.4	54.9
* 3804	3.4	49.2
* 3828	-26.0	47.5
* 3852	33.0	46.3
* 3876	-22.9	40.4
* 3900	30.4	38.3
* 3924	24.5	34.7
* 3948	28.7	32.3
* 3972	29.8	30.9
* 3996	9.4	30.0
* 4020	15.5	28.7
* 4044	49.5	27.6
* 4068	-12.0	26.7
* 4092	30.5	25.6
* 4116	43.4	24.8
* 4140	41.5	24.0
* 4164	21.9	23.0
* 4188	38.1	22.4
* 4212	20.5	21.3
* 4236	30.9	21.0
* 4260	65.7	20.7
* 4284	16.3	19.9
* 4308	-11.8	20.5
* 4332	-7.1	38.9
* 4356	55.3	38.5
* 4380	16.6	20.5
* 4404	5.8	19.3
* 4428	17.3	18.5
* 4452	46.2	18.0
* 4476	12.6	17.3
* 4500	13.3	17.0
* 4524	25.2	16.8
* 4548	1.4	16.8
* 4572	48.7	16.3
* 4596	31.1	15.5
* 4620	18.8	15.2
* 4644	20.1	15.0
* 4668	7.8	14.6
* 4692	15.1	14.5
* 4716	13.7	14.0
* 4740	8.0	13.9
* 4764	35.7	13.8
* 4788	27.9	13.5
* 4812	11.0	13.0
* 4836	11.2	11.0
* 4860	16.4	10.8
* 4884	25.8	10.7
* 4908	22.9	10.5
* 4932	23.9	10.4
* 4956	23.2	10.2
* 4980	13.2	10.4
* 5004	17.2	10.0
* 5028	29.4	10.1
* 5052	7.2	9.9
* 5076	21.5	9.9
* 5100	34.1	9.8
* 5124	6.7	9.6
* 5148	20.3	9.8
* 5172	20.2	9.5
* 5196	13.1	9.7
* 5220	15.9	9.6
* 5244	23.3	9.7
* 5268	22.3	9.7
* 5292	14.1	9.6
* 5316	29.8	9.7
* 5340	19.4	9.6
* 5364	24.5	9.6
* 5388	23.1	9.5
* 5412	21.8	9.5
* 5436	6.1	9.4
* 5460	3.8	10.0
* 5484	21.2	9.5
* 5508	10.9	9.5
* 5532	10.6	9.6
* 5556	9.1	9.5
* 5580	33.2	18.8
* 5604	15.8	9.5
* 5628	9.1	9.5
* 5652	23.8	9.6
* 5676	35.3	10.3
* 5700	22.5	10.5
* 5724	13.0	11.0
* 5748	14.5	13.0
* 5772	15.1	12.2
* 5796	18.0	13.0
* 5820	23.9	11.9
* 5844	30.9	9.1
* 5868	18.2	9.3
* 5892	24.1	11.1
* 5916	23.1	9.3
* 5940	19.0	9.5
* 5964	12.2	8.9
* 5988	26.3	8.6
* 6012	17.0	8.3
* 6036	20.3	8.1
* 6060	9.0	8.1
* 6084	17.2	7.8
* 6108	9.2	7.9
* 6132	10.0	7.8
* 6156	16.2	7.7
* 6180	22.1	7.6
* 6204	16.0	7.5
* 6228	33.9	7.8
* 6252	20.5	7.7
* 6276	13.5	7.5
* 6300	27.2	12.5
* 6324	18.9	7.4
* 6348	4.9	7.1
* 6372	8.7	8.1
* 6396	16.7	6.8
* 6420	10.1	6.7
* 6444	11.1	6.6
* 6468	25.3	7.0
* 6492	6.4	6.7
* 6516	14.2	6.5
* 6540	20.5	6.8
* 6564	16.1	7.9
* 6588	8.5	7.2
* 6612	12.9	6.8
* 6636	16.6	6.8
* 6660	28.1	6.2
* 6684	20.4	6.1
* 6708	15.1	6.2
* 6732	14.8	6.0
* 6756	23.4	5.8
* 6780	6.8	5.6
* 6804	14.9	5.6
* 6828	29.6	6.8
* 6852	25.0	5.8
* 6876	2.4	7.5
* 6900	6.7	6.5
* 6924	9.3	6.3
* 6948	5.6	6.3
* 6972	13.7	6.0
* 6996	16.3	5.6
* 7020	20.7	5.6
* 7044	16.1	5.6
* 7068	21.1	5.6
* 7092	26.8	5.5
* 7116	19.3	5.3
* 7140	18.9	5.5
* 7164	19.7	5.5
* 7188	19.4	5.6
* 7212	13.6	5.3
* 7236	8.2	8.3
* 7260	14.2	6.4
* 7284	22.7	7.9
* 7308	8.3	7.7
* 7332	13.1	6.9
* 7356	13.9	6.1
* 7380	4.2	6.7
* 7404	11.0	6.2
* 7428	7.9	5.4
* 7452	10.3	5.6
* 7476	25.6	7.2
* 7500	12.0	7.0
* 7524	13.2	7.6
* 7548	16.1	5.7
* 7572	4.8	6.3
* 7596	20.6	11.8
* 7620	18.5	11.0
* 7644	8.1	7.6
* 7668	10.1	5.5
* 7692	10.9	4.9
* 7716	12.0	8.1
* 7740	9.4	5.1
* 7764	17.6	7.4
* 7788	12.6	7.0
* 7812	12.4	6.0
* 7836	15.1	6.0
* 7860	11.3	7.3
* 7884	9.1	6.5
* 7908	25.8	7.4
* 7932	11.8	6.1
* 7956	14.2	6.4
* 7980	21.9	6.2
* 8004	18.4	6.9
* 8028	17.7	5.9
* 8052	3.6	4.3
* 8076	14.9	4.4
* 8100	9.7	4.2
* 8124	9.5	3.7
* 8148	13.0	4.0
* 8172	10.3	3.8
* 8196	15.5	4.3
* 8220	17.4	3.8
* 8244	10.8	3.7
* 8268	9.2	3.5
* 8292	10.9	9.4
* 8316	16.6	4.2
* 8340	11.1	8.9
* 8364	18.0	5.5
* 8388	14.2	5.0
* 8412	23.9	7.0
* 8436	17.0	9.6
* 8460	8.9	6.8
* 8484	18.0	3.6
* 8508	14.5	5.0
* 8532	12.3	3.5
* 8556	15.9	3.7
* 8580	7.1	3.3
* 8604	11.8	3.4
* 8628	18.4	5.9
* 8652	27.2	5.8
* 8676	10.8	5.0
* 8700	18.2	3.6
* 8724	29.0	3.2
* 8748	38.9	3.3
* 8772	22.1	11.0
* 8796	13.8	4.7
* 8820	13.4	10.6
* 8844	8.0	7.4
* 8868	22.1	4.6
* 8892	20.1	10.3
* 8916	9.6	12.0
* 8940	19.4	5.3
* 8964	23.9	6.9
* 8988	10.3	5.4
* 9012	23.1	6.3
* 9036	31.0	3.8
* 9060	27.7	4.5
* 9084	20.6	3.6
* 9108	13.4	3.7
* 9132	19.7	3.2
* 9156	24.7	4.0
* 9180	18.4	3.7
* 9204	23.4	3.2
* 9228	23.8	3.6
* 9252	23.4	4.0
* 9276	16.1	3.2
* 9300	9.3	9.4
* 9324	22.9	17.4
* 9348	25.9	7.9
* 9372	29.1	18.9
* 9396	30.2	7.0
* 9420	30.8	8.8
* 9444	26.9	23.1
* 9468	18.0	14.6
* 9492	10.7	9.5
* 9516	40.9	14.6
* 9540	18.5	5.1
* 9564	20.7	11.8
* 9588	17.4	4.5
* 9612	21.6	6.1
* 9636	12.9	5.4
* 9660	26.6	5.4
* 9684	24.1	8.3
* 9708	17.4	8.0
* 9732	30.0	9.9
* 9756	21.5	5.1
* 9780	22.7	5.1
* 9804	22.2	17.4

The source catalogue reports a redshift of 1.344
